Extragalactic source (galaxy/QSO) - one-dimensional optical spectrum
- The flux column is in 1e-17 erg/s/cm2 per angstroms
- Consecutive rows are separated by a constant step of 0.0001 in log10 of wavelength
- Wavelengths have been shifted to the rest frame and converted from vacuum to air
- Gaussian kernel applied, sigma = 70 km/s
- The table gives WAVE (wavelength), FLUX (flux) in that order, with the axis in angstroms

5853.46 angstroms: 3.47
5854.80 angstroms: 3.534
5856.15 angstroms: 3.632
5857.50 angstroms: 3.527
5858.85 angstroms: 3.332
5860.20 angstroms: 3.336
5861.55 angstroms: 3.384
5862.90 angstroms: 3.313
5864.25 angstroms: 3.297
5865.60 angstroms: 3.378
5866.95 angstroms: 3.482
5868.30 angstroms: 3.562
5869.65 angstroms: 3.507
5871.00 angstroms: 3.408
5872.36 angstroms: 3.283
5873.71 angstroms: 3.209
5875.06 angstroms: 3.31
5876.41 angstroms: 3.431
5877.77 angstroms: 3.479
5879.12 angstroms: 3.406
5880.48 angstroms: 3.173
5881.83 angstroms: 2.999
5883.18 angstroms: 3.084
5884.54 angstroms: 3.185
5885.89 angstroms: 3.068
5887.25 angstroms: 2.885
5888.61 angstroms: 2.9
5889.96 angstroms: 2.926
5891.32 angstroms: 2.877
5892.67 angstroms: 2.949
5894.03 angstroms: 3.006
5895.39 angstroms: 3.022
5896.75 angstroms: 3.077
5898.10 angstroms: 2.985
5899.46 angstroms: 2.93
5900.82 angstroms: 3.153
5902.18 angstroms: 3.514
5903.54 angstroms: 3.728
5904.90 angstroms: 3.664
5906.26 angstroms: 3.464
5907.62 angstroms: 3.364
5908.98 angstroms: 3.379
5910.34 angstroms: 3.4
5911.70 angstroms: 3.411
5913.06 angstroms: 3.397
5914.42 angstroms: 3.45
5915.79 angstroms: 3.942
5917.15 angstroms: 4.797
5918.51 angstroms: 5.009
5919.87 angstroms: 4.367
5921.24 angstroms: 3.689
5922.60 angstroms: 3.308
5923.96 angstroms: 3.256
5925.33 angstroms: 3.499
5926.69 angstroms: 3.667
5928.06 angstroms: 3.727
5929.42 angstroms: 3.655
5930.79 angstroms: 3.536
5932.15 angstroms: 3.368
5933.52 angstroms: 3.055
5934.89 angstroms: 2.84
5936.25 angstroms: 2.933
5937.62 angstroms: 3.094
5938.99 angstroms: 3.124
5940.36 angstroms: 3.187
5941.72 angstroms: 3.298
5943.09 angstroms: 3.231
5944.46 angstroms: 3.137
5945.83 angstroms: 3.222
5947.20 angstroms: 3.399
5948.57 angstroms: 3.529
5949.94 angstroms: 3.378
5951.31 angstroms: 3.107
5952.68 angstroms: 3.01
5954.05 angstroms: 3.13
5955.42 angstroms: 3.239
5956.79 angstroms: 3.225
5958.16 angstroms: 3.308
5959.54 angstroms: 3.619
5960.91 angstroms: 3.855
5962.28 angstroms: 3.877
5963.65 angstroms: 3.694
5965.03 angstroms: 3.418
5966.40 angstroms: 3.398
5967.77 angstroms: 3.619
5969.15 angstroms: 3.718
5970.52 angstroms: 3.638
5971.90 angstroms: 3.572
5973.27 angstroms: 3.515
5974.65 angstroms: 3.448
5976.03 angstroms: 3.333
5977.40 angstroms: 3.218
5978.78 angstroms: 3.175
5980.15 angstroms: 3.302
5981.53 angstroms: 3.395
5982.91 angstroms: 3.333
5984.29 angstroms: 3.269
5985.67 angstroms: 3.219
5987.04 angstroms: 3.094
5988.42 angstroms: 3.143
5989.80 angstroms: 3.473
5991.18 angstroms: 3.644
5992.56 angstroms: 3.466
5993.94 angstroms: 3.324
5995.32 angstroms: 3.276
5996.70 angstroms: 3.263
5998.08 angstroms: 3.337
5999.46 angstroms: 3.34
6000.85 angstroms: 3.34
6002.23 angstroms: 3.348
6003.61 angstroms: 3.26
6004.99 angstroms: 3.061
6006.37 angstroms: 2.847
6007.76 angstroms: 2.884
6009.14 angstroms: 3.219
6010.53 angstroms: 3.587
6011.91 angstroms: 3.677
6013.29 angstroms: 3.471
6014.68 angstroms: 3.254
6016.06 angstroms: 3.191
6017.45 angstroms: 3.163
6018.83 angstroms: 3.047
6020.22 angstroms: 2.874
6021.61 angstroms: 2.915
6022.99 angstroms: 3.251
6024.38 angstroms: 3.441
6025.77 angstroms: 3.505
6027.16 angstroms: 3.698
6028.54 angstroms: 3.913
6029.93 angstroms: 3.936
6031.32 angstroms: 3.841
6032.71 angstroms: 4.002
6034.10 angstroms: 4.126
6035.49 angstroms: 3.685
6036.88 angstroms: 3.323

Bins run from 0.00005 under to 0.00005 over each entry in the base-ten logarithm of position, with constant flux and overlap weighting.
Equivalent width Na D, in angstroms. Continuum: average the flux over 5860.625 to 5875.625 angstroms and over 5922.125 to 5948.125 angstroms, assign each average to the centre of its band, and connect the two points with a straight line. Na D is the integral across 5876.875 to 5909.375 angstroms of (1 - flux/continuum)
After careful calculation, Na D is 1.6 angstroms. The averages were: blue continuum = 3.38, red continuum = 3.29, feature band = 3.18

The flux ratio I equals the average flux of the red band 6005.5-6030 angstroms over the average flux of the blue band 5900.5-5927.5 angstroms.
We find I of 0.90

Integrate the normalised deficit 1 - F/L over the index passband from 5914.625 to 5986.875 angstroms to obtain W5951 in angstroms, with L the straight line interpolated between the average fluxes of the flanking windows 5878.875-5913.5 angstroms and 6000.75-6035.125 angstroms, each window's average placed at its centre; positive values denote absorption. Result -3.9 angstroms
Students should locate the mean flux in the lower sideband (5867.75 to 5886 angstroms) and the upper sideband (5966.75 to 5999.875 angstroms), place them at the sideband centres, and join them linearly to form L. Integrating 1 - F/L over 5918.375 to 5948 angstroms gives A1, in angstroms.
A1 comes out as -0.6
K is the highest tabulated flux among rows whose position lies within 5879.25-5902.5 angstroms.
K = 3.514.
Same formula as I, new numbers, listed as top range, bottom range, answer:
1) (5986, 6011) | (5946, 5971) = 0.95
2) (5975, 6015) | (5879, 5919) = 0.99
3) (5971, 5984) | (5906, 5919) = 0.90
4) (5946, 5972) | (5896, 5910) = 1.04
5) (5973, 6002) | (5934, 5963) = 1.02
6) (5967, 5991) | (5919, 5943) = 1.00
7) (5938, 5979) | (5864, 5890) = 1.04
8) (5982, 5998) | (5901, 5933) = 0.91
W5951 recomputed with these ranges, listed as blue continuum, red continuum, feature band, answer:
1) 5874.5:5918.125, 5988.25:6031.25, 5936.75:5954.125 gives 0.5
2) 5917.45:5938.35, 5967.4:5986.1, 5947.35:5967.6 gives 0.3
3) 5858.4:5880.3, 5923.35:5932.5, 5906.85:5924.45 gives -1.3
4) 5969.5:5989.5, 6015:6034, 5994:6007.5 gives 0.7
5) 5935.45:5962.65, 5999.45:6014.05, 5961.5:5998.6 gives -1.5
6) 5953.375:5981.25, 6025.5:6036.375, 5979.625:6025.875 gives 5.1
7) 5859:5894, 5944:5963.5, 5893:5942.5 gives -2.1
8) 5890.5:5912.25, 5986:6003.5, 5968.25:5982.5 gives -0.5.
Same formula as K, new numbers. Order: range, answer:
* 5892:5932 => 5.009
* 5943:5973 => 3.877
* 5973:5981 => 3.515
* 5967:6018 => 3.718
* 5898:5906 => 3.728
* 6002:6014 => 3.677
